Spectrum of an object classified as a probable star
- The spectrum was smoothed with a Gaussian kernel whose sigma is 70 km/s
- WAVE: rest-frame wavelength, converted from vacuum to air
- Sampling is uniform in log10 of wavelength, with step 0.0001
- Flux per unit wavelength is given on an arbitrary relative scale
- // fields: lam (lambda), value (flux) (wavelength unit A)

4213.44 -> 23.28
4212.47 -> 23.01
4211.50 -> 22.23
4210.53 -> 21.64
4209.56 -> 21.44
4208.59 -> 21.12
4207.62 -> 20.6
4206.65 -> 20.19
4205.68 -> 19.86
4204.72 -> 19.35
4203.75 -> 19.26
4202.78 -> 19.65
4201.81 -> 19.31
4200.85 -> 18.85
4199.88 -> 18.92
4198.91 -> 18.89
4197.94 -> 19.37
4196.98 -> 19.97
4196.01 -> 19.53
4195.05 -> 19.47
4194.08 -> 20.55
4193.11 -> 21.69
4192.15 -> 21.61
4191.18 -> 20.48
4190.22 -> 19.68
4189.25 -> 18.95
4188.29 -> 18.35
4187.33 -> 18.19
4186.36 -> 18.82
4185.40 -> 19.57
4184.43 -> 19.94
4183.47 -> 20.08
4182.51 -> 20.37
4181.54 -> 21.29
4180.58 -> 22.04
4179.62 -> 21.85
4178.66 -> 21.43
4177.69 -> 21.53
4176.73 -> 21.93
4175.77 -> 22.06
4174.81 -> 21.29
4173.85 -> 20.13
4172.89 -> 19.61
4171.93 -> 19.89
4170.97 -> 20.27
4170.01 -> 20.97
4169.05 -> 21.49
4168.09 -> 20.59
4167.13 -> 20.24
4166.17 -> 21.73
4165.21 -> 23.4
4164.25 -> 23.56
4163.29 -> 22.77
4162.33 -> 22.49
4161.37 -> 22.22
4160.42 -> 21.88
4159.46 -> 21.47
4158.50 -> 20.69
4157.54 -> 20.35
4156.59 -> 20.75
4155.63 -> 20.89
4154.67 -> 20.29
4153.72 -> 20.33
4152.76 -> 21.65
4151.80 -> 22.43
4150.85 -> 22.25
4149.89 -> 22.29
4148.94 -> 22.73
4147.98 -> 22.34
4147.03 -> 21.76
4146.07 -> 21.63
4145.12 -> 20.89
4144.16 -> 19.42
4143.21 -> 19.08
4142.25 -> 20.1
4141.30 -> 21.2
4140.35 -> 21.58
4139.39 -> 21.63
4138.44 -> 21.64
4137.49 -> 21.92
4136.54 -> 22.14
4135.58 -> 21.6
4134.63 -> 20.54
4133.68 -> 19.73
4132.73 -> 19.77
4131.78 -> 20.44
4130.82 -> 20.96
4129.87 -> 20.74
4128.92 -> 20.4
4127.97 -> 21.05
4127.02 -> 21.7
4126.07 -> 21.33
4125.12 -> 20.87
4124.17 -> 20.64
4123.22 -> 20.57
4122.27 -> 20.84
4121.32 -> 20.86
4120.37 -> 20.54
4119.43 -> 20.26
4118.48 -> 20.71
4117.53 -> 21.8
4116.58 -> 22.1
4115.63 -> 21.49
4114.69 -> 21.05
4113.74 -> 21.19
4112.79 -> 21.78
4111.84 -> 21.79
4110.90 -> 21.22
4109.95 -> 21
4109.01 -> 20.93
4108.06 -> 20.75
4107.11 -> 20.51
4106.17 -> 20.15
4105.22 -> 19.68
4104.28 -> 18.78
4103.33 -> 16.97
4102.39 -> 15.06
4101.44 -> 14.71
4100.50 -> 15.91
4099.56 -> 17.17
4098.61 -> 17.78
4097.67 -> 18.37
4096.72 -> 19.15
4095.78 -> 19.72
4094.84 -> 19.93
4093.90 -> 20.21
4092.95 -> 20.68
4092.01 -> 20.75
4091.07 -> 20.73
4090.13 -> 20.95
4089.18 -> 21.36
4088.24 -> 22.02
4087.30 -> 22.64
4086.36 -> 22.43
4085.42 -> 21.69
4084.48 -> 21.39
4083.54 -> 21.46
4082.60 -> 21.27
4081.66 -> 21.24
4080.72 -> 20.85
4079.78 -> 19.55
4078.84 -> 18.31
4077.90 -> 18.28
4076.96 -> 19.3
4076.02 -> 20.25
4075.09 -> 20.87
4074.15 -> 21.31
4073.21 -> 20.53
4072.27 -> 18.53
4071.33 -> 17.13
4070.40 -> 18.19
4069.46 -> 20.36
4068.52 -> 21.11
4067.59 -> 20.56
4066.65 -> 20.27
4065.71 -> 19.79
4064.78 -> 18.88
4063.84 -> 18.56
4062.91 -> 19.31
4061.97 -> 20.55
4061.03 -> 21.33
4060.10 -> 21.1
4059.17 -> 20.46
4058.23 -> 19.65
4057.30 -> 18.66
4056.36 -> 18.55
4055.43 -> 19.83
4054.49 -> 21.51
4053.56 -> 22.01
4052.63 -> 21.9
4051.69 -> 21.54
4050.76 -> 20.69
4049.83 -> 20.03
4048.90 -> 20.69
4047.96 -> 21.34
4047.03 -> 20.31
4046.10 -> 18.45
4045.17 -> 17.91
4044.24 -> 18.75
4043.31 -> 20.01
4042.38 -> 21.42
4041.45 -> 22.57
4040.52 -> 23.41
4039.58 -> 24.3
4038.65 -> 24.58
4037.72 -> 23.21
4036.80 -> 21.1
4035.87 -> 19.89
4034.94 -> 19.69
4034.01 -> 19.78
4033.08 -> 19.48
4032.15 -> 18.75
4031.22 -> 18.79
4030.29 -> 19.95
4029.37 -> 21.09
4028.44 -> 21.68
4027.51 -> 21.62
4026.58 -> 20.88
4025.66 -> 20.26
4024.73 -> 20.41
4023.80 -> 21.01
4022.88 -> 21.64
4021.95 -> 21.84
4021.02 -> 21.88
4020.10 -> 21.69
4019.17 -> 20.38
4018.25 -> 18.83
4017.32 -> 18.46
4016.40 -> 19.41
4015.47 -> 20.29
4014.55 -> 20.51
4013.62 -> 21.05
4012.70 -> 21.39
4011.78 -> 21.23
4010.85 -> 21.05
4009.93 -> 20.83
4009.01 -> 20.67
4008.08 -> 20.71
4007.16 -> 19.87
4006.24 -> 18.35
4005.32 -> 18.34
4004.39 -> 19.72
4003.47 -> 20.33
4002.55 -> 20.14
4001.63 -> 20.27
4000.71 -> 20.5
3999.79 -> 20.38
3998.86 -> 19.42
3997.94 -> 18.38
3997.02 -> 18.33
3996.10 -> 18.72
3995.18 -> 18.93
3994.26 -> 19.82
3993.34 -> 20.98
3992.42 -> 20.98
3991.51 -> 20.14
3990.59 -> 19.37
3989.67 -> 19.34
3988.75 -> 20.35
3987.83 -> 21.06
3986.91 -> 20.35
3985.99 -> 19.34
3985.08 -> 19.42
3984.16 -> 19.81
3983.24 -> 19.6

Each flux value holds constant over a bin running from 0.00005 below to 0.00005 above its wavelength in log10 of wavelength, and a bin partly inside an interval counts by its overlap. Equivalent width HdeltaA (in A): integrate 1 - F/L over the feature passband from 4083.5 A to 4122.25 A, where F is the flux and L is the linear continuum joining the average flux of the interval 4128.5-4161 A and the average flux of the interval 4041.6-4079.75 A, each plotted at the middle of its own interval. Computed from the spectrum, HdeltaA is 0.7 A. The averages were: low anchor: 20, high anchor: 21.1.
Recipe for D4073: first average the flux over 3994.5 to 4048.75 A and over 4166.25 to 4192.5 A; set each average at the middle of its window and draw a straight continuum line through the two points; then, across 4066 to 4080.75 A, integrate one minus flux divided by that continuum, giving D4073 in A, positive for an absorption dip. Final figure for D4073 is 0.5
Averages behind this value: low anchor 20.4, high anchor 20.5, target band 19.7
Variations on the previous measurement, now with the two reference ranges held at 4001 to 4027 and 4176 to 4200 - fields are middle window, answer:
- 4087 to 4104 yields 1.0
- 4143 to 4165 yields -1.4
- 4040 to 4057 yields -0.2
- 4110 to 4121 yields -0.5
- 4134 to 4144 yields -0.4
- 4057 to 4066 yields 0.2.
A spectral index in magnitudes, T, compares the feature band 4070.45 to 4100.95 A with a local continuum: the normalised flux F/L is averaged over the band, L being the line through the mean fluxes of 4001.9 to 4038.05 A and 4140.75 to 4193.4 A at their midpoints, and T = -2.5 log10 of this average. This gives 0.03 mag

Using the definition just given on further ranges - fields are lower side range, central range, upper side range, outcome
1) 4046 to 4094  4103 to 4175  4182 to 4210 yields -0.052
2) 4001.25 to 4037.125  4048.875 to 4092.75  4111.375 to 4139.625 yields 0.016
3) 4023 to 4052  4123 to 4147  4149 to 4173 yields 0.021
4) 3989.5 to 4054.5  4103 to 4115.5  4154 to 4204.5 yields 0.001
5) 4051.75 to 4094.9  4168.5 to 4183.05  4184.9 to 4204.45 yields -0.075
